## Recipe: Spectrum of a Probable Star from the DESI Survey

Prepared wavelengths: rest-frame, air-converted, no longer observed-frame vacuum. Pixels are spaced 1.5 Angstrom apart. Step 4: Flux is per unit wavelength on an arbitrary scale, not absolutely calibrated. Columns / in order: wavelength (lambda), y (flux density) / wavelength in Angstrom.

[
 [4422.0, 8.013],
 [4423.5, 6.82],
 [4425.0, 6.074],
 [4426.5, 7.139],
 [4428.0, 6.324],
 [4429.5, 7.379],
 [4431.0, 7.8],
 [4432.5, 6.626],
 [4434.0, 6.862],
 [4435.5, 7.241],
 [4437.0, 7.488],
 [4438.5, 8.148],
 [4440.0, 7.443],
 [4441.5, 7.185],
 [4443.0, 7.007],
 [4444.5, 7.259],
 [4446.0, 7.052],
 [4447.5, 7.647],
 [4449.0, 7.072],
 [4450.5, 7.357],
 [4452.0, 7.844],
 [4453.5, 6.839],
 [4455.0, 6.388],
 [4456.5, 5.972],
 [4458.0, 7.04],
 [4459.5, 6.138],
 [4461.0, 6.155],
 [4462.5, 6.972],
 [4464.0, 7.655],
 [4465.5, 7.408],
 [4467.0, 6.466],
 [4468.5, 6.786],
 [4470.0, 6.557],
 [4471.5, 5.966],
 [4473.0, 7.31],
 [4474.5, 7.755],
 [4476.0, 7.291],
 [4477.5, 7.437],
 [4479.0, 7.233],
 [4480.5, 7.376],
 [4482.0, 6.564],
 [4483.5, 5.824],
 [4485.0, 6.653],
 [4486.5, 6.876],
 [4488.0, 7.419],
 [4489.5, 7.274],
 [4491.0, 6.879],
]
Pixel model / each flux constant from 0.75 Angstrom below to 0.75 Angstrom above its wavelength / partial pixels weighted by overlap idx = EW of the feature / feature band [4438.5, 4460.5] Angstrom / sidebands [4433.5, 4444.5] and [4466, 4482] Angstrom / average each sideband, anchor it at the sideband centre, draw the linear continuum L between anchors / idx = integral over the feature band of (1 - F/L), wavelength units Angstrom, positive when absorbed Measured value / 0.6 Angstrom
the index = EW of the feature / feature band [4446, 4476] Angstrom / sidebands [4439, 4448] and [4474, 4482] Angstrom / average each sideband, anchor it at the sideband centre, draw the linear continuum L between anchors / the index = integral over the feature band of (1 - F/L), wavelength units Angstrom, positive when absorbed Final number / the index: 1.6 Angstrom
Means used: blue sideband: 7.28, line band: 6.92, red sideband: 7.33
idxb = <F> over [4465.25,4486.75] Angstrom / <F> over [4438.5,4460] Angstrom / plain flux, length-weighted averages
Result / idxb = 0.97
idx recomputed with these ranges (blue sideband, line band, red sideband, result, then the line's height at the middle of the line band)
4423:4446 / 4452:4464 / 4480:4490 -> 0.6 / 6.99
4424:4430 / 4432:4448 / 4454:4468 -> -1.4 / 6.7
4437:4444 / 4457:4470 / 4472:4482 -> 1.0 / 7.35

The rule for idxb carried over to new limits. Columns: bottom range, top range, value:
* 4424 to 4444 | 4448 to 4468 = 0.96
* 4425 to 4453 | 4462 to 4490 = 0.97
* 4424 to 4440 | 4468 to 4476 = 0.97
